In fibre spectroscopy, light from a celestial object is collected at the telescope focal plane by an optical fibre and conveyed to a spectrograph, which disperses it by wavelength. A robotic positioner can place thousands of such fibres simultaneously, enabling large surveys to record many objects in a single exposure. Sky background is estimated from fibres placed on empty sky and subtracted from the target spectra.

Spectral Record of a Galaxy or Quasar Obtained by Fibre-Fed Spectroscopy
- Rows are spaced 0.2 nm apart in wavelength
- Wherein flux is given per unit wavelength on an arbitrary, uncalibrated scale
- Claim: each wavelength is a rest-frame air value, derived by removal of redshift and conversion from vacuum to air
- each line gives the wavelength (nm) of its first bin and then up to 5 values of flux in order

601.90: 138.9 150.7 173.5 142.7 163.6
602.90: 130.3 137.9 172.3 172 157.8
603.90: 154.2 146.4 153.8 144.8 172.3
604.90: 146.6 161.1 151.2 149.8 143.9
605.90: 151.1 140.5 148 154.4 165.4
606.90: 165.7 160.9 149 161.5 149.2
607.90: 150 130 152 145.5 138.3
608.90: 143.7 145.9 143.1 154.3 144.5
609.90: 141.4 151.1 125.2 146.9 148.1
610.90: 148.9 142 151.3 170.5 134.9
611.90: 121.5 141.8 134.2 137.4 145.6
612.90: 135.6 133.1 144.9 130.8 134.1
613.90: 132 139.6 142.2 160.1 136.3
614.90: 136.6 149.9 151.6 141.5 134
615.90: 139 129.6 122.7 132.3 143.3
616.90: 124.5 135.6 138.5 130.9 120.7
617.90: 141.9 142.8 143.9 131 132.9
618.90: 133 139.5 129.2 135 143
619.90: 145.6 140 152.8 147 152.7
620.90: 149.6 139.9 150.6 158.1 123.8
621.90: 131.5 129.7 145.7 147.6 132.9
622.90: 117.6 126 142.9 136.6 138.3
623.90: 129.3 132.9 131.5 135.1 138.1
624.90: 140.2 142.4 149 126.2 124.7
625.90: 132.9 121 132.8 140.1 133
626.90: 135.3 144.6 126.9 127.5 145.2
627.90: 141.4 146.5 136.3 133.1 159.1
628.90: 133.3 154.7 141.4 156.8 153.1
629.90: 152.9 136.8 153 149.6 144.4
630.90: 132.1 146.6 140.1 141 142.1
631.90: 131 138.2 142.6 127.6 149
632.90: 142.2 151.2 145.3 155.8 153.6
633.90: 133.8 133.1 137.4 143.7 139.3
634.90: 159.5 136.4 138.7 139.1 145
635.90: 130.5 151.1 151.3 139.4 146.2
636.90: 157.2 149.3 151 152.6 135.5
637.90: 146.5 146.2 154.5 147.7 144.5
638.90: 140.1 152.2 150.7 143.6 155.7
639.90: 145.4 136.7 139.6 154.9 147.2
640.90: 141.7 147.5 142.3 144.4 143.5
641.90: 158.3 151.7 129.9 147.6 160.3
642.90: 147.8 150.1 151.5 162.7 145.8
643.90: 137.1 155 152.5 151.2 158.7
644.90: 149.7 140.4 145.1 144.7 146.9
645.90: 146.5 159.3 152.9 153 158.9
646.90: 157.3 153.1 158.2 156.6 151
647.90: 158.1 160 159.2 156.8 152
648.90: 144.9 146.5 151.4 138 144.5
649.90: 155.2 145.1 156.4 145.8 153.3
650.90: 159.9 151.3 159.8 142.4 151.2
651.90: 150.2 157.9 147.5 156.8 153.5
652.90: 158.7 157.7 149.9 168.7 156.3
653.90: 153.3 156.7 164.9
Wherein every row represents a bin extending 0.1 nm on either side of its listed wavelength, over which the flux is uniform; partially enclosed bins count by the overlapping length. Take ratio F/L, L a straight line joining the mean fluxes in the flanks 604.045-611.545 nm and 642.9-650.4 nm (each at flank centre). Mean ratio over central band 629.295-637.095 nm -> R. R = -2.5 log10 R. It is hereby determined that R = 0.05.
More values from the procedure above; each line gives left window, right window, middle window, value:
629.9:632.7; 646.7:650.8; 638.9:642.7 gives 0.01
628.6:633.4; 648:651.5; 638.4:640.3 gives 0.01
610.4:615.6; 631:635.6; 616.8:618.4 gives 0.06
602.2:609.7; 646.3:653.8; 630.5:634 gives 0.08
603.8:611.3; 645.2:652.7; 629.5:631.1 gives 0.03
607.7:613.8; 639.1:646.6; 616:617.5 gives 0.09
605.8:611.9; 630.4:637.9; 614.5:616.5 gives 0.06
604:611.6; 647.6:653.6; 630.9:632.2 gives 0.09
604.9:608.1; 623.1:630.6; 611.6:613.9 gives 0.10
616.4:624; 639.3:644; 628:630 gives -0.04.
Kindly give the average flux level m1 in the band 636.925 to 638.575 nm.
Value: 148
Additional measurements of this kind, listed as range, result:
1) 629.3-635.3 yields 144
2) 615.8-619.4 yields 134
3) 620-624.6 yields 139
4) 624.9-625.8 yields 136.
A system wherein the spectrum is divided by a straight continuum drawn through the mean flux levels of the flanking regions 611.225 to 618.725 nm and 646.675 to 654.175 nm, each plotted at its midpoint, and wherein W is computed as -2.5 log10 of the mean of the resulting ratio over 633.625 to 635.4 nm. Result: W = 0.04 mag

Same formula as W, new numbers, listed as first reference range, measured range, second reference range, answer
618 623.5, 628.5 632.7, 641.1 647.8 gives 0.00 mag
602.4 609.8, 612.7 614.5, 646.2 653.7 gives 0.10 mag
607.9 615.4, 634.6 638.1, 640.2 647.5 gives 0.02 mag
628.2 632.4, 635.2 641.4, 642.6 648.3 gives 0.02 mag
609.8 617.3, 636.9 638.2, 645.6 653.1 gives 0.01 mag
